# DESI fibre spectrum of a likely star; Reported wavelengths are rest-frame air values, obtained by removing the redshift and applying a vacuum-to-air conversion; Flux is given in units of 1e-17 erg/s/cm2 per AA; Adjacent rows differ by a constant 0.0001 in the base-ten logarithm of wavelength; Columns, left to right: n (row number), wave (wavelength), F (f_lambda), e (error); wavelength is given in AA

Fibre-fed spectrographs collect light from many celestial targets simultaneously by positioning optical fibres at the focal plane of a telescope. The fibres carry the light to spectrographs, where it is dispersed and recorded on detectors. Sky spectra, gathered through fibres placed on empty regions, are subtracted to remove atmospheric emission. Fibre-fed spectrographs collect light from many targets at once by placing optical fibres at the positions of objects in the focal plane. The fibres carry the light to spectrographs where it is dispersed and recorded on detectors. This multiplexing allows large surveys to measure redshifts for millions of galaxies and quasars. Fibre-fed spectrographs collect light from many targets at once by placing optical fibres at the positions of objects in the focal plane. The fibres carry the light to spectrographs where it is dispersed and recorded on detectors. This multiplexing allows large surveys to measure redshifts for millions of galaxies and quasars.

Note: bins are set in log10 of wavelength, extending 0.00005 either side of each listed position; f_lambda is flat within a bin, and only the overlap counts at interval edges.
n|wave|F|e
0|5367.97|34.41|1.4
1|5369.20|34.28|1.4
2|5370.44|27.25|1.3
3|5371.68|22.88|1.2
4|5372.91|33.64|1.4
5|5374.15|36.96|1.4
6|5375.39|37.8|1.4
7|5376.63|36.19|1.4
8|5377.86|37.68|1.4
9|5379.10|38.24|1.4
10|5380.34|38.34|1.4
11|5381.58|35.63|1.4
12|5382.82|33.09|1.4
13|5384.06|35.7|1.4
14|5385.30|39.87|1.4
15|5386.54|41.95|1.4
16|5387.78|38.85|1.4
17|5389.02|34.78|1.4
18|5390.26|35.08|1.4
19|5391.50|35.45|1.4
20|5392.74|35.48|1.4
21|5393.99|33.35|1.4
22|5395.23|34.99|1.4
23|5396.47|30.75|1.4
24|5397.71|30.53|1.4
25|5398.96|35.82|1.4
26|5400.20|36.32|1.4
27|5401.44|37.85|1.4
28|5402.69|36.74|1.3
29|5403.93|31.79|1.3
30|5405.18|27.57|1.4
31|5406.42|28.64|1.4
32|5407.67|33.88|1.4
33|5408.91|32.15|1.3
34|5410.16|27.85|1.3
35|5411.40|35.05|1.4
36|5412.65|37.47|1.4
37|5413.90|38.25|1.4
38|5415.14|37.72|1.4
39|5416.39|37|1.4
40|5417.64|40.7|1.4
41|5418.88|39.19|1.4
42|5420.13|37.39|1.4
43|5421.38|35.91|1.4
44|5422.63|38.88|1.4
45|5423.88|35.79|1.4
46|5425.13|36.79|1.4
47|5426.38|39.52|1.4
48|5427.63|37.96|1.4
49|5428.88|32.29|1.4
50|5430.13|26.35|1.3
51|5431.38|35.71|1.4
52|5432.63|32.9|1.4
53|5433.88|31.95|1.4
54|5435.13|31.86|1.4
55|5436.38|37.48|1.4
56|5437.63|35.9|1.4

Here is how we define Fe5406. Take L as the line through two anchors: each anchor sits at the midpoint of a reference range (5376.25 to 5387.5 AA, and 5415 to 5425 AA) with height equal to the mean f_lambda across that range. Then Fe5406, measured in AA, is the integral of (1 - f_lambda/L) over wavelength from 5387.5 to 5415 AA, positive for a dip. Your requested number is 2.6 AA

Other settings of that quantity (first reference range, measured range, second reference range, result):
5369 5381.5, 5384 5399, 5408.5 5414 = -0.63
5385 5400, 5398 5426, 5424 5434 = -0.39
